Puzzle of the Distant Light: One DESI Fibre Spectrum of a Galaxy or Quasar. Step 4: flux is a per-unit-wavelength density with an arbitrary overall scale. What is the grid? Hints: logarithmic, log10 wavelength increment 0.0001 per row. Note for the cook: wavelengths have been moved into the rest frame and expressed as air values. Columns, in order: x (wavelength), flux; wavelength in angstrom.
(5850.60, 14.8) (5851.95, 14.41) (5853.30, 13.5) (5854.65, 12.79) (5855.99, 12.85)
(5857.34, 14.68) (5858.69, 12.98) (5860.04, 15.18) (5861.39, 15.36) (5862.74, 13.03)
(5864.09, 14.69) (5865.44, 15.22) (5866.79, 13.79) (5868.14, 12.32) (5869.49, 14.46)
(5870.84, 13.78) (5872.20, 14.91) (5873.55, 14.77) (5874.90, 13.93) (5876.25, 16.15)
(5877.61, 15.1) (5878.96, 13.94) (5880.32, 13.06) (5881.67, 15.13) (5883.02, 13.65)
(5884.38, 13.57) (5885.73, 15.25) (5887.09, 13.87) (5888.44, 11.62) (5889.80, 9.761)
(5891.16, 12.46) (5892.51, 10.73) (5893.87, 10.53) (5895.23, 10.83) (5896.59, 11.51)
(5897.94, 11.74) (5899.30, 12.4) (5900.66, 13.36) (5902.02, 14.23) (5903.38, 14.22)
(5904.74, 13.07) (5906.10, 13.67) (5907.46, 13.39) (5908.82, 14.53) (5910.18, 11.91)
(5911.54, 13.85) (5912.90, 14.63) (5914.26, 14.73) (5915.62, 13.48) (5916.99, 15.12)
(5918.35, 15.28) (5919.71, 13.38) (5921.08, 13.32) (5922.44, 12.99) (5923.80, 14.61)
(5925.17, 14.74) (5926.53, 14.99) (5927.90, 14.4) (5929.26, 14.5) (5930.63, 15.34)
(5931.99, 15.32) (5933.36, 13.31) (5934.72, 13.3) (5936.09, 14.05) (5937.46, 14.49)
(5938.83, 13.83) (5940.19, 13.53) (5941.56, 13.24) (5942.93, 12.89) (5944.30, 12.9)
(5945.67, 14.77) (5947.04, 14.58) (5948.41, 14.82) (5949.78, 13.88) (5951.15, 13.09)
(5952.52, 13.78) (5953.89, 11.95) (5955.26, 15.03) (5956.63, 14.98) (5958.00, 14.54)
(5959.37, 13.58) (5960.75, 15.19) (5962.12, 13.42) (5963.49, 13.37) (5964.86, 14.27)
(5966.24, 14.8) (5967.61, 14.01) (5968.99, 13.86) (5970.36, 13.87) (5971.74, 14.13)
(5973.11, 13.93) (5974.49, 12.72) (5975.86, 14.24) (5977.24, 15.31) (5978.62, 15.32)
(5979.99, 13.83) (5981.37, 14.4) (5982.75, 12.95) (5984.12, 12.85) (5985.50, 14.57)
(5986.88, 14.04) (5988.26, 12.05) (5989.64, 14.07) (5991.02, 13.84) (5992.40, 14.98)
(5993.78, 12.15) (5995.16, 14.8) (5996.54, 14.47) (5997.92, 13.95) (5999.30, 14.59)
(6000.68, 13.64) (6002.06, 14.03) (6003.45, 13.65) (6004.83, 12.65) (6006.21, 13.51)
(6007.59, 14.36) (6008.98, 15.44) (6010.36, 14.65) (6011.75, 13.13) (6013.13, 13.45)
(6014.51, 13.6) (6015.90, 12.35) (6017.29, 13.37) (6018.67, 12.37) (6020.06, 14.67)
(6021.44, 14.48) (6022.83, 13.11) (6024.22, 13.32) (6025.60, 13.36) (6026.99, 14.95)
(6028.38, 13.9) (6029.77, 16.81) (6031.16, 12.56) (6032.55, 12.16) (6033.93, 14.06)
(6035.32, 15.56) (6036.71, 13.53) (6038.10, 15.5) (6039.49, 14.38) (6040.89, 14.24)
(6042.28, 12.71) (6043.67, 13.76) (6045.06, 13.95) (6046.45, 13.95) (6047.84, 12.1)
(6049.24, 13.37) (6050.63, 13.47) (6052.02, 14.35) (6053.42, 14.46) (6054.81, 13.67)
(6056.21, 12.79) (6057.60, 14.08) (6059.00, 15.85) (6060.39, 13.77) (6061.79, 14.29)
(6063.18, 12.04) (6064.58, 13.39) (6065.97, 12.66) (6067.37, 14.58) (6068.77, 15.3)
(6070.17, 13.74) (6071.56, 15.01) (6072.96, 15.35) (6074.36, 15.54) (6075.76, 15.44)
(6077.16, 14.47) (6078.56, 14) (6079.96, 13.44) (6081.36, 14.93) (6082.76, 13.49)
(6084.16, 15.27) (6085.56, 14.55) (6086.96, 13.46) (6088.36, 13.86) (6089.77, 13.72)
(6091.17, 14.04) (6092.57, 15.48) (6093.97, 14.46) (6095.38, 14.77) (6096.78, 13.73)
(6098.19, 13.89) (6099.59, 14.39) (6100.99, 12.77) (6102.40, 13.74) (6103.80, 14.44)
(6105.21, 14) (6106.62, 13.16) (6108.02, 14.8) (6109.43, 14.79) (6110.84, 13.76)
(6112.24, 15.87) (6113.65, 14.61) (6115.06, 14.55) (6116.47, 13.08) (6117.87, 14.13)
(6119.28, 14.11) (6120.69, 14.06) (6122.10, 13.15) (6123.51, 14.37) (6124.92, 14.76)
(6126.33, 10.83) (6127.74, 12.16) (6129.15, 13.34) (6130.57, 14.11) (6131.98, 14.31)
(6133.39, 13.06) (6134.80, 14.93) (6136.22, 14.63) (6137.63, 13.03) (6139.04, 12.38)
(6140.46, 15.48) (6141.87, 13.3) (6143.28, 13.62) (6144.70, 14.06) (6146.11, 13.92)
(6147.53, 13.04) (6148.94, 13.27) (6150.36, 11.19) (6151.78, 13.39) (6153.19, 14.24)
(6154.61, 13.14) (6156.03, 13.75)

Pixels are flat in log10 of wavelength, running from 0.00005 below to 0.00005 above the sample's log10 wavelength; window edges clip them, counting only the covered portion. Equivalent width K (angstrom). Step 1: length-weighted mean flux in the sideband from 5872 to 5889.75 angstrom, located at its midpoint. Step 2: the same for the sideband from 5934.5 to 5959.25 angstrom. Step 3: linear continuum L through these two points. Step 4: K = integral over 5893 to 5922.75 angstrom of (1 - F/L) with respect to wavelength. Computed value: 1.5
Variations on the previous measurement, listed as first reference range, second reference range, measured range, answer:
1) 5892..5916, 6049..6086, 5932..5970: -1.8 angstrom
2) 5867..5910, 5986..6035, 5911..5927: -1.0 angstrom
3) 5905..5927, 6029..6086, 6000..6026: 0.8 angstrom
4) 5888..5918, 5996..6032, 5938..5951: -0.6 angstrom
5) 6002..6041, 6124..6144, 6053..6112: -2.0 angstrom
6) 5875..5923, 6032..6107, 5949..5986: -1.0 angstrom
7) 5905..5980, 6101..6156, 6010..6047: 0.2 angstrom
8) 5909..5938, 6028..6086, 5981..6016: 0.9 angstrom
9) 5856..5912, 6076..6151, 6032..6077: -0.8 angstrom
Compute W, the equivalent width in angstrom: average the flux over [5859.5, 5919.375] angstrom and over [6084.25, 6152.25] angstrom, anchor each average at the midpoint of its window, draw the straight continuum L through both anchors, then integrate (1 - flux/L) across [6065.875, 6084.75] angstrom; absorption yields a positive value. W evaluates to -1.0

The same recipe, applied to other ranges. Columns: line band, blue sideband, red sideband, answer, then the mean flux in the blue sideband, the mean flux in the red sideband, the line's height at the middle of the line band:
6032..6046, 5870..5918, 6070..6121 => 0.1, 13.4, 14.3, 14.1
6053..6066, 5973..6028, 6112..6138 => 0.1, 13.8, 13.8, 13.8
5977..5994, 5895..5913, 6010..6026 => -0.7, 13.1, 13.5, 13.4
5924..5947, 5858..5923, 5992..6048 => -0.8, 13.6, 13.9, 13.7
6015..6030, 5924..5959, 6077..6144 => 0.3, 14.1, 14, 14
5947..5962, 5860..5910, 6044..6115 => -0.4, 13.5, 14.1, 13.7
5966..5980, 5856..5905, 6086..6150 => -0.6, 13.5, 13.9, 13.6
